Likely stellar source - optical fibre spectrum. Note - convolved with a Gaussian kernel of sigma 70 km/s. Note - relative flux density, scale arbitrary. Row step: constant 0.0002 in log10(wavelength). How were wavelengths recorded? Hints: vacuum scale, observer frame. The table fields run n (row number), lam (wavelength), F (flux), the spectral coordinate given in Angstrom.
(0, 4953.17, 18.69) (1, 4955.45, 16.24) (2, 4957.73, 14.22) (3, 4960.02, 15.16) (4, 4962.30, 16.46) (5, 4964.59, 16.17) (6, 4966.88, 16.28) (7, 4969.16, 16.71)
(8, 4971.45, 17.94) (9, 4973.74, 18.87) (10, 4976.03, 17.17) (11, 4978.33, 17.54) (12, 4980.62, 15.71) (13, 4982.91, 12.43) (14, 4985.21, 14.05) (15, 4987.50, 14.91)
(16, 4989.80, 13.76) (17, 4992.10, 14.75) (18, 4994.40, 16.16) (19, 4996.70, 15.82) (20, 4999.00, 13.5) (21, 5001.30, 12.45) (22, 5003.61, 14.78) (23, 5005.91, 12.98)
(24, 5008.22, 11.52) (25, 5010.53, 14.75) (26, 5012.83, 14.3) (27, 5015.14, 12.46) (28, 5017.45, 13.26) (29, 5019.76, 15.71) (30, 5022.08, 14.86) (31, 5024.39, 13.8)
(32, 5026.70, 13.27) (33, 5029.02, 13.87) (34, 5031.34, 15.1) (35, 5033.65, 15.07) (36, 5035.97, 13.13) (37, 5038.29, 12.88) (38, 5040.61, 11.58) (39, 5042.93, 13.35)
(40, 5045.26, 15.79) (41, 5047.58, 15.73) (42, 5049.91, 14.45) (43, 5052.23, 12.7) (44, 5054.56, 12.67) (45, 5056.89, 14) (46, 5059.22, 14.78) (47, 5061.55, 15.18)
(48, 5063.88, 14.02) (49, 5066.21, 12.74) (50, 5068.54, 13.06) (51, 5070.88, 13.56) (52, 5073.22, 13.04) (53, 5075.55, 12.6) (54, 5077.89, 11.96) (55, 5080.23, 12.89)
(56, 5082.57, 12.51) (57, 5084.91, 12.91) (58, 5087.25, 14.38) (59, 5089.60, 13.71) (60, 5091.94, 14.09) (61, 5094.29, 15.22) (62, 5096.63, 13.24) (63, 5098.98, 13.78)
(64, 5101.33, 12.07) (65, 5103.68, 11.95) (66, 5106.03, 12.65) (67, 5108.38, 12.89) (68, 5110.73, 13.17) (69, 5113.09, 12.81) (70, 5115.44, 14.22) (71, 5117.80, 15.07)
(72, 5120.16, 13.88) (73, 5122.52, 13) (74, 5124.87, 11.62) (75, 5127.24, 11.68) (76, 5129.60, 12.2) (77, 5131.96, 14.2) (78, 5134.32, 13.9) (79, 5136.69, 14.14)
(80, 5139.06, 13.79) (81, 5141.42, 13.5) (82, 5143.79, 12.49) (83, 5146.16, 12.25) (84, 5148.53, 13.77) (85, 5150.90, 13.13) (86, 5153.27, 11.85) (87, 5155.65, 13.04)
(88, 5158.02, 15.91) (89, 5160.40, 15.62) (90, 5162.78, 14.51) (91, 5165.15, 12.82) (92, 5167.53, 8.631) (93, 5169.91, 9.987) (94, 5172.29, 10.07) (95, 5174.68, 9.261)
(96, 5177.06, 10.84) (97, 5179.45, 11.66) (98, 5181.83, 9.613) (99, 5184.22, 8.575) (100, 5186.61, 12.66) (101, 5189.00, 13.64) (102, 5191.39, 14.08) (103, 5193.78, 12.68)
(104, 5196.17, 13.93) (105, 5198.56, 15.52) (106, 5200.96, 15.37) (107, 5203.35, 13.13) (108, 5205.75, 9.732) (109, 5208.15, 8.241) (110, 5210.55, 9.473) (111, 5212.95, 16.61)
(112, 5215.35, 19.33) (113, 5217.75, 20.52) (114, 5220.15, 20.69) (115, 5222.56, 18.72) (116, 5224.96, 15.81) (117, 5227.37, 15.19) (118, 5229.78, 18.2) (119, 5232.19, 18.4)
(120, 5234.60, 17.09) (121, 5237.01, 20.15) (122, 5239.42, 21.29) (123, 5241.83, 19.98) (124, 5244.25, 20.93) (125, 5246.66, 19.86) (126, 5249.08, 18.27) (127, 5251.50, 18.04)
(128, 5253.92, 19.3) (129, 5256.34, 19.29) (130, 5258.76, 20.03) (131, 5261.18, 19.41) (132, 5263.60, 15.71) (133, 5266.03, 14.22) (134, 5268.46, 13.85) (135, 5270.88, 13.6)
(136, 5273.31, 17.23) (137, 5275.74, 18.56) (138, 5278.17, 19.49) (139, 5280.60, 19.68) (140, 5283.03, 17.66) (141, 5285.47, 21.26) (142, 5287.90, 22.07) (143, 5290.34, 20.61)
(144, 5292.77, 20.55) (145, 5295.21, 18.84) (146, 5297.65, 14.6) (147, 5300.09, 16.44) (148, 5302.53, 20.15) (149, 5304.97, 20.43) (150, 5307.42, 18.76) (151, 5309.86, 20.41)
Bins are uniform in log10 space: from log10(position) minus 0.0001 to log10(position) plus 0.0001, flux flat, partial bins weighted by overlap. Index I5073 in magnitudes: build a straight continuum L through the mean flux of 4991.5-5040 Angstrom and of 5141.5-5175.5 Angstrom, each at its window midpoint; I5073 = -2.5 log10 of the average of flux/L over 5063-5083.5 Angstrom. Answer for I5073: 0.04 mag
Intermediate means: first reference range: 14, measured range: 12.9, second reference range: 12.4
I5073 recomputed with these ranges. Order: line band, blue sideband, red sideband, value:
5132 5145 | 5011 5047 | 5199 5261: 0.16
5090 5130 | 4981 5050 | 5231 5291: 0.20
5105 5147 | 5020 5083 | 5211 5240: 0.18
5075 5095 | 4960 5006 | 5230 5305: 0.24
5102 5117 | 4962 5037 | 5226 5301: 0.25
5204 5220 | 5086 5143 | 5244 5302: 0.14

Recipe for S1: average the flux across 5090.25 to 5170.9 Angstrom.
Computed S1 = 13.2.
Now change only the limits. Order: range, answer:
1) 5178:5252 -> 15.7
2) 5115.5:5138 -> 13.3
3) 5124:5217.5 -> 12.7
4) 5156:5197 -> 12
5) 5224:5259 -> 18.8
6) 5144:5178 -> 12.3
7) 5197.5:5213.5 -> 12.4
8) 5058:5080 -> 13.4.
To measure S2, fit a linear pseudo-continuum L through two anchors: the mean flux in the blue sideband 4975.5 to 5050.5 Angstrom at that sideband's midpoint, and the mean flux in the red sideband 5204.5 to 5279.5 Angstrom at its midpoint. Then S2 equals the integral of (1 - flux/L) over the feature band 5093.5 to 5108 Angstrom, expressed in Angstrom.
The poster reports 2.2 Angstrom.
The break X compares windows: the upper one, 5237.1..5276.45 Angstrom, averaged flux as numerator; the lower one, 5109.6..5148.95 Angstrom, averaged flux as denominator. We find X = 1.4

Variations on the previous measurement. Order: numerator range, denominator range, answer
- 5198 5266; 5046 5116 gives 1.28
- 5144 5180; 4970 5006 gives 0.80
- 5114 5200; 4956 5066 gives 0.87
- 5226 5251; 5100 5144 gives 1.44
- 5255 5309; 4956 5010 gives 1.21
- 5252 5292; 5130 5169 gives 1.37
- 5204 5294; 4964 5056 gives 1.22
